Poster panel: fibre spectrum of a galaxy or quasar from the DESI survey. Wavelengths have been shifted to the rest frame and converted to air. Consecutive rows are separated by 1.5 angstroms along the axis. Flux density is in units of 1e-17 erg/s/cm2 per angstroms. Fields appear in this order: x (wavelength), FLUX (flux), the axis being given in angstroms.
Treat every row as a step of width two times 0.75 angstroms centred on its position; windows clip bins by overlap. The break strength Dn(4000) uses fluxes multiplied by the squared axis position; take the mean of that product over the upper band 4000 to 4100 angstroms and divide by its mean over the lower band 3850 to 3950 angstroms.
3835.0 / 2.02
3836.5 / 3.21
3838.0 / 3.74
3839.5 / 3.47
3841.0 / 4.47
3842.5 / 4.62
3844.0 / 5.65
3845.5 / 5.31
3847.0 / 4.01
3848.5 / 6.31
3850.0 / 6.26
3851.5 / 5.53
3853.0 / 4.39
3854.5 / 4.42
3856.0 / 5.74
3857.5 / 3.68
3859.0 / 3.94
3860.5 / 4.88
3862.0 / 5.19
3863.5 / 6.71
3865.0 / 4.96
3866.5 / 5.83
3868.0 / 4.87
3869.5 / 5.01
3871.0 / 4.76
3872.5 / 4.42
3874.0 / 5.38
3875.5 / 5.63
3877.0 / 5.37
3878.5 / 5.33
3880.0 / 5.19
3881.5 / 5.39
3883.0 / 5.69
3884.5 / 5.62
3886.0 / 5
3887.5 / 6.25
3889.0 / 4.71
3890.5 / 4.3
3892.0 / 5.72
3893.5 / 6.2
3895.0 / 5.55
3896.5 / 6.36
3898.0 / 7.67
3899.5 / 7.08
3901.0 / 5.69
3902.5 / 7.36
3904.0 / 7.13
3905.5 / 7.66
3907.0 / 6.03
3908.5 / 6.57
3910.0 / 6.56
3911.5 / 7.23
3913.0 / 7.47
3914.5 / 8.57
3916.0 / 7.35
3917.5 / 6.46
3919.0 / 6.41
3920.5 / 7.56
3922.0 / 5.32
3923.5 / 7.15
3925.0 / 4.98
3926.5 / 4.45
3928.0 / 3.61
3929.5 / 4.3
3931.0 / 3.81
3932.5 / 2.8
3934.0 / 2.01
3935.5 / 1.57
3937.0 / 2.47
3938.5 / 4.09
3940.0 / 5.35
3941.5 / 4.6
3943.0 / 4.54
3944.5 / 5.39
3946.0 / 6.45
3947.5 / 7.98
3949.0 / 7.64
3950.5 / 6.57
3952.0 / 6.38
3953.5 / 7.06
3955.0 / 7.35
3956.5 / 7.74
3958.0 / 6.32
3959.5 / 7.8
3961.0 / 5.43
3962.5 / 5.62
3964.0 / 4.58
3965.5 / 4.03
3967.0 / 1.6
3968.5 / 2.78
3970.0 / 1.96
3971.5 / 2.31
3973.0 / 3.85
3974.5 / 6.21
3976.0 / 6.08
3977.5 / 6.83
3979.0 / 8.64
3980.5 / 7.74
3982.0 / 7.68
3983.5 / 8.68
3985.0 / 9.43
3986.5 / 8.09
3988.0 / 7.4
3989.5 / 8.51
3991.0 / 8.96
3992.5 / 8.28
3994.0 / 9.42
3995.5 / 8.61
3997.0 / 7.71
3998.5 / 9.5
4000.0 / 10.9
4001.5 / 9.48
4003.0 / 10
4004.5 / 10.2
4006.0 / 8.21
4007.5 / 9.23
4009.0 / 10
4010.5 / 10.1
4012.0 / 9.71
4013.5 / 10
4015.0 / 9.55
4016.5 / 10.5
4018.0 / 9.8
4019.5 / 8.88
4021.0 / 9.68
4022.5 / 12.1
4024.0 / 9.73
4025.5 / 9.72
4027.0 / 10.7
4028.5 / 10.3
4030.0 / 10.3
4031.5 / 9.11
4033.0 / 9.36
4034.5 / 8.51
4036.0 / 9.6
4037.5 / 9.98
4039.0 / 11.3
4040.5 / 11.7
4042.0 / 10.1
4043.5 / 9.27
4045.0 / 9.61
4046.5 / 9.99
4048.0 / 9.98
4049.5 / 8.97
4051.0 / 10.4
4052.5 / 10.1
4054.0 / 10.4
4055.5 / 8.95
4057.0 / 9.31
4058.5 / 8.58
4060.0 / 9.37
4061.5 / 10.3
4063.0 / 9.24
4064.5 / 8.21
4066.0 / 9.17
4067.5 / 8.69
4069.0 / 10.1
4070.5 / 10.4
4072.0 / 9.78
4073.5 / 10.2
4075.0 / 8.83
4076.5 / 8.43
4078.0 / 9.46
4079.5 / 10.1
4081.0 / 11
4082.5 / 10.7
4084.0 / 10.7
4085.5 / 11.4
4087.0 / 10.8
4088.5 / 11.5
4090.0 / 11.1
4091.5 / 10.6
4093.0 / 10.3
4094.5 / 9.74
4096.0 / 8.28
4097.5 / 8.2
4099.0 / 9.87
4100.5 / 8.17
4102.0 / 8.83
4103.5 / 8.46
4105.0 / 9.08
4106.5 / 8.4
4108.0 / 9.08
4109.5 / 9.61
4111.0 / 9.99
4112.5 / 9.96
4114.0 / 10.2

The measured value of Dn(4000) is 1.9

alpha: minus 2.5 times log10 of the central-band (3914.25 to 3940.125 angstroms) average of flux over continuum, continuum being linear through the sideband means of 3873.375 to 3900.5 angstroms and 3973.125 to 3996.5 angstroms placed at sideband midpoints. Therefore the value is 0.33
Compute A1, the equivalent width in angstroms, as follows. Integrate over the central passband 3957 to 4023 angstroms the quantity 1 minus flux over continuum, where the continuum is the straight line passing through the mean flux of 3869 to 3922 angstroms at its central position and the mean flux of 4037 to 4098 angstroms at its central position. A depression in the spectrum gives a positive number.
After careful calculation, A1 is 4.1 angstroms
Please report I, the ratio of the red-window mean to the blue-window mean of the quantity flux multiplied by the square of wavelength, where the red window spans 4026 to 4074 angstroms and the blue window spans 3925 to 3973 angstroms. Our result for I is 2.1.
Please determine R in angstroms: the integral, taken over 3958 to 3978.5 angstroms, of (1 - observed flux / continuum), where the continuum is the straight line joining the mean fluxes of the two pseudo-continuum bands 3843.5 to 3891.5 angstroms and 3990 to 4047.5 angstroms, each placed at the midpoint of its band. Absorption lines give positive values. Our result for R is 8.9 angstroms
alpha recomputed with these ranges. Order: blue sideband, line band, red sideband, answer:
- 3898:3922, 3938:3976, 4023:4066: 0.421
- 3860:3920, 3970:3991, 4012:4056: 0.226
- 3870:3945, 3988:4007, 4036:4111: -0.164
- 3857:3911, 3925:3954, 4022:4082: 0.427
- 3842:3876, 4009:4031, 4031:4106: -0.164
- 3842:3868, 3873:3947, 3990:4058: 0.172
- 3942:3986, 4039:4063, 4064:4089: -0.089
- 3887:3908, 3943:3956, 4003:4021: 0.162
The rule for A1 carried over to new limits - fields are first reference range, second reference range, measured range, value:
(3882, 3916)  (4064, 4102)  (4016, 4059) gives -4.5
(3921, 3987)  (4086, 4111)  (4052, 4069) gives -1.8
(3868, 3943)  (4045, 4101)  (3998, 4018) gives -4.1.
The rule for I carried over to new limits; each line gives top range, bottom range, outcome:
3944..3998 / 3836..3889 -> 1.39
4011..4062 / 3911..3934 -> 1.84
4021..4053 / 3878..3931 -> 1.76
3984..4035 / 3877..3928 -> 1.61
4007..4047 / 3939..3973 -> 1.92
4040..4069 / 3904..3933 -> 1.69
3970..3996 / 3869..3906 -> 1.33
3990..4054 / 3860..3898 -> 1.93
